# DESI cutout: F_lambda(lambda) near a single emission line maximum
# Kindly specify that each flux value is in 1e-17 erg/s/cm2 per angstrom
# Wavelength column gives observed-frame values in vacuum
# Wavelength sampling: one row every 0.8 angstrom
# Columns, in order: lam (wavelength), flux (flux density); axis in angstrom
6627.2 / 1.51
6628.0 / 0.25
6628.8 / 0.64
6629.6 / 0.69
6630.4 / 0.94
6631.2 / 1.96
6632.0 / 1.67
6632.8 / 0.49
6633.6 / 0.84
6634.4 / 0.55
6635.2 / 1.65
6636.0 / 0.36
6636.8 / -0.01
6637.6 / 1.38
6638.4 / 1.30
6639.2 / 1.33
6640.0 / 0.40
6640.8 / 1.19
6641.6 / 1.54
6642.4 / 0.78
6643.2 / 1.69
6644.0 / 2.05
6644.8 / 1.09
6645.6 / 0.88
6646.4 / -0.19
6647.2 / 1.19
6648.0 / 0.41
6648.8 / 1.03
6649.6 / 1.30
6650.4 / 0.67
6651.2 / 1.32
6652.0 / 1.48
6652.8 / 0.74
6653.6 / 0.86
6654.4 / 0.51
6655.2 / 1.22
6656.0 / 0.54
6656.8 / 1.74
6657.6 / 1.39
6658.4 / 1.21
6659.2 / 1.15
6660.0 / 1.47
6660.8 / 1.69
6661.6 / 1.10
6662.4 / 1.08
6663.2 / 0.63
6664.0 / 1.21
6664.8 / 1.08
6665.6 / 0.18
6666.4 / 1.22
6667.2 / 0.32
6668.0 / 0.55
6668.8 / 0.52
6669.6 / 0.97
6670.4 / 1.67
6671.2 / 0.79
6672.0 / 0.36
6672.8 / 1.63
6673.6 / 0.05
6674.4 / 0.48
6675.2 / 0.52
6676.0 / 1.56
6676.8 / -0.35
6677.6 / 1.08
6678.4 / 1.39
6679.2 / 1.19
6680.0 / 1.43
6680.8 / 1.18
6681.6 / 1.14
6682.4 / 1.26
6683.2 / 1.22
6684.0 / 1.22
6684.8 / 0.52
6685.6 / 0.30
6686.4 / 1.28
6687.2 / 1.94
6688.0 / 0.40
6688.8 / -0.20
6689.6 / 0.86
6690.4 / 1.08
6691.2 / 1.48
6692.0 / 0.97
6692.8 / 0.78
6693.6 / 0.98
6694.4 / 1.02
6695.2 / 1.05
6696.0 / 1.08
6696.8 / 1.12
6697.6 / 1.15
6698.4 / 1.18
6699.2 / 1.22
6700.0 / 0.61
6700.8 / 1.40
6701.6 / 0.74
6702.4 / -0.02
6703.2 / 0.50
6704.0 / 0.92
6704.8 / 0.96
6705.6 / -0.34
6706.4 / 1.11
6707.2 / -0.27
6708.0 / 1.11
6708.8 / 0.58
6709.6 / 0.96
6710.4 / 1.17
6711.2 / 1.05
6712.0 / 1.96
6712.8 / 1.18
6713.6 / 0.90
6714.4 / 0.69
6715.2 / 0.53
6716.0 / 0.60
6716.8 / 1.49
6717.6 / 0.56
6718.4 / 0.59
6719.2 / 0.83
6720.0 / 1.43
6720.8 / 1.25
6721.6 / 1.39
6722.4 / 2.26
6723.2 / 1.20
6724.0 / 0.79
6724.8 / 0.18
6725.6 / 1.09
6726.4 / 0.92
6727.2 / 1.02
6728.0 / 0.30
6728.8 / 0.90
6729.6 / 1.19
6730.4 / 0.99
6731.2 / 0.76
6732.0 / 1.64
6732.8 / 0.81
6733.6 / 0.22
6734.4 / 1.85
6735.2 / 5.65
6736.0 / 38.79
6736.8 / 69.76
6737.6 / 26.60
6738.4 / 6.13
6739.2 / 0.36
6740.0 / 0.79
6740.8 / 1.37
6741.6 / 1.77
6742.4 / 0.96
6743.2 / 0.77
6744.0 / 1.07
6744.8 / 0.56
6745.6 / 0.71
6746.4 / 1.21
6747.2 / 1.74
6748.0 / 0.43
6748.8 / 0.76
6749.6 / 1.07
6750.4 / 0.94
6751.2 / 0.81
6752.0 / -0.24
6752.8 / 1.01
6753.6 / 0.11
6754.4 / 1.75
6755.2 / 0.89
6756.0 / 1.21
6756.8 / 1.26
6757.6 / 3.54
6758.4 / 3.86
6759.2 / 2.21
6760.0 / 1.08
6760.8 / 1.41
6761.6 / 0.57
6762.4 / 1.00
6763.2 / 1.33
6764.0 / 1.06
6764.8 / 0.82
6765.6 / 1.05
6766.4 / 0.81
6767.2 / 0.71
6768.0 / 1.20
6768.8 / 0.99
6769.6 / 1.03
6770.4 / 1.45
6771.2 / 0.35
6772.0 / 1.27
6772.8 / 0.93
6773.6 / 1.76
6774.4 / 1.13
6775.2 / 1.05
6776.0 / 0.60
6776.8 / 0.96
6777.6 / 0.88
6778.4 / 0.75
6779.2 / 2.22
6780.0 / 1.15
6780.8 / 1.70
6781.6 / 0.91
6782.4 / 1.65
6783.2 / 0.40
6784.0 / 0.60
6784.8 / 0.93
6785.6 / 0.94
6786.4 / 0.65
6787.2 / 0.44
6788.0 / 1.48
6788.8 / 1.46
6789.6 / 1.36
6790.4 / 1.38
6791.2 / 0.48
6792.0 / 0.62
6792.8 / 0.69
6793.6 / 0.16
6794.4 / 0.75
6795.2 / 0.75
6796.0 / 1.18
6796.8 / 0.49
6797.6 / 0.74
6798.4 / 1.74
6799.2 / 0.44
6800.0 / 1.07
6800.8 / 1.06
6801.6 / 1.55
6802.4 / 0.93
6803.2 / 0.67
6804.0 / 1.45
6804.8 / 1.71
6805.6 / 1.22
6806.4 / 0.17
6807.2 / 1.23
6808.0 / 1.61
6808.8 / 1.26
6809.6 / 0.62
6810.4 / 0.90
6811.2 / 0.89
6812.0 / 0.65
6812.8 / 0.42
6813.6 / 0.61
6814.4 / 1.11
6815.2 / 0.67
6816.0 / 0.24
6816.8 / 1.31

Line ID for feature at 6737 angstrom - Halpha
